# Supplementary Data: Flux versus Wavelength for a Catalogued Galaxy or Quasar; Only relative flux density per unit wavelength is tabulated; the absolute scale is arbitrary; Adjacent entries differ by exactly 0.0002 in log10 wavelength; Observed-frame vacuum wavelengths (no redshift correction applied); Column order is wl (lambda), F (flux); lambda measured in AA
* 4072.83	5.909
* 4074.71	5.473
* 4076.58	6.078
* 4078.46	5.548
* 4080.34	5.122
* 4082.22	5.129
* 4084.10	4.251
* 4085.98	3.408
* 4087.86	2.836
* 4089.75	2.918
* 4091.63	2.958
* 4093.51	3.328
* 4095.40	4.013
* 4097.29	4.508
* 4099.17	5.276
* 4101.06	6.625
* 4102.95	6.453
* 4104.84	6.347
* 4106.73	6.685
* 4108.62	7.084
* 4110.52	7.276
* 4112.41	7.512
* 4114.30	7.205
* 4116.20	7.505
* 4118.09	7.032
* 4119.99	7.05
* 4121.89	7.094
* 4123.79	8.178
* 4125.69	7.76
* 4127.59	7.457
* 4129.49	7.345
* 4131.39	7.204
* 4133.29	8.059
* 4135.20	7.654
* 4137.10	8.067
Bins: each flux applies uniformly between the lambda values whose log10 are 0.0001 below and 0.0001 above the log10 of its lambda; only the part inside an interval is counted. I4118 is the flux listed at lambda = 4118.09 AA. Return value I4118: 7.032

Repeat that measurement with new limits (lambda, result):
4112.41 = 7.512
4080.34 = 5.122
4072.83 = 5.909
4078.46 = 5.548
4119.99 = 7.05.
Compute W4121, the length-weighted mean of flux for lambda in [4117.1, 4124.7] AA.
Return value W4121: 7.33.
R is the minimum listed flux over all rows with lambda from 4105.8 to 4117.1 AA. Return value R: 6.685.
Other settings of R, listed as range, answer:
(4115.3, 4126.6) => 7.032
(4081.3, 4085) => 4.251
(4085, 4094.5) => 2.836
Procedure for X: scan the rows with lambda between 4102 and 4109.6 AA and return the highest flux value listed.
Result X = 7.084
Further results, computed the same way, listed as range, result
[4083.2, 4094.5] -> 4.251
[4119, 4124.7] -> 8.178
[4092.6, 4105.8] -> 6.625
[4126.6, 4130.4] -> 7.457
